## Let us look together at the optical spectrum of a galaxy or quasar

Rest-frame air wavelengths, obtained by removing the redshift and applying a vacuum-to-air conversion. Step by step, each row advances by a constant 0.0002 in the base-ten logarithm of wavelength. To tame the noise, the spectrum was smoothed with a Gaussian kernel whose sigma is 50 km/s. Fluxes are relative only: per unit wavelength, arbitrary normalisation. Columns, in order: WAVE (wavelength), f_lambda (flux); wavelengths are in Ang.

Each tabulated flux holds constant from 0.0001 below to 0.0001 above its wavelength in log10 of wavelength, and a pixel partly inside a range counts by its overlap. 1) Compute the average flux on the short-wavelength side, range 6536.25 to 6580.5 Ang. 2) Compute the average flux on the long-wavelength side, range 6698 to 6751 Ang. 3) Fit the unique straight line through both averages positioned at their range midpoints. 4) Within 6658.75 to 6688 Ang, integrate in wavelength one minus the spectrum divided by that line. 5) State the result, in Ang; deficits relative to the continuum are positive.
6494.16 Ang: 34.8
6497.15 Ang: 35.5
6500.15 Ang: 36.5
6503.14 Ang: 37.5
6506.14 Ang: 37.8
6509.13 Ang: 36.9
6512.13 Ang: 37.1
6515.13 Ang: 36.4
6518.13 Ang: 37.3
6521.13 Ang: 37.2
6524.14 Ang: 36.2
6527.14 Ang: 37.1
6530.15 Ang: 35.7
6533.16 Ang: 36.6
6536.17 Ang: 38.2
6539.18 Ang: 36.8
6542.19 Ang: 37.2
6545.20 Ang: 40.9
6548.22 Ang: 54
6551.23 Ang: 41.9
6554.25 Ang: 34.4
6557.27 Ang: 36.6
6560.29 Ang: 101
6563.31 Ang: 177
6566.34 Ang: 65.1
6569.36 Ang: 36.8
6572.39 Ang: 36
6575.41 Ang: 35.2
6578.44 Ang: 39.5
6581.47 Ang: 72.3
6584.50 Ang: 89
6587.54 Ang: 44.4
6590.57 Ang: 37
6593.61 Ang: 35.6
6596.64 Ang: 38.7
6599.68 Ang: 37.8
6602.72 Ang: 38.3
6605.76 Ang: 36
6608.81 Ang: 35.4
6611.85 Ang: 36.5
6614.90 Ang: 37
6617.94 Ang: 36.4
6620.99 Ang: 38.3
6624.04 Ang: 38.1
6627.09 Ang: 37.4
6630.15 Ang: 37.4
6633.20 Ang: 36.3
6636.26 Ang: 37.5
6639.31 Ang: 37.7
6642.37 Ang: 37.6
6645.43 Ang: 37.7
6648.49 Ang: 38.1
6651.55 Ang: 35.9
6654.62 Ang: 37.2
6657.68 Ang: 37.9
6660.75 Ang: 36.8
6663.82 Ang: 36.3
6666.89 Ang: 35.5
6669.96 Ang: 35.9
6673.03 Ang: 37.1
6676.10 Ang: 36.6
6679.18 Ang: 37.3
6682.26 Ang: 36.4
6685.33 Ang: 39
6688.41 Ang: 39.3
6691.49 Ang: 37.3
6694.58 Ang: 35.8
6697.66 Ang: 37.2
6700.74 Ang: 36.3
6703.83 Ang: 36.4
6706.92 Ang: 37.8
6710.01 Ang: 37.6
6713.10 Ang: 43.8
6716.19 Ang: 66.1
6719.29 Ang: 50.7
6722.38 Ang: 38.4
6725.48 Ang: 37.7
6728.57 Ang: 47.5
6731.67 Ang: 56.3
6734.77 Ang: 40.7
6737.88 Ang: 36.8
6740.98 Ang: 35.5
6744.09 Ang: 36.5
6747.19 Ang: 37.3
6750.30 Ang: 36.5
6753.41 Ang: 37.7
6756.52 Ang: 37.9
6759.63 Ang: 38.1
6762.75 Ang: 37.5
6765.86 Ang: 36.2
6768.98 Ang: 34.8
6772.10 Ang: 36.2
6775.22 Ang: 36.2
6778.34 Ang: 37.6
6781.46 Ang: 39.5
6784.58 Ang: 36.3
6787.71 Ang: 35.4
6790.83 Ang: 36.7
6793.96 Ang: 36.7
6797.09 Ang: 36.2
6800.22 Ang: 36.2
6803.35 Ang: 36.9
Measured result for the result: 5.7 Ang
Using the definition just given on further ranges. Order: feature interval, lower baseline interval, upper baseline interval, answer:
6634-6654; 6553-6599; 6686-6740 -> 5.1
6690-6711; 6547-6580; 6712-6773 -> 4.0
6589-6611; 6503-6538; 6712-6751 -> 1.4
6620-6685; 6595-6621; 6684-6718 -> 2.8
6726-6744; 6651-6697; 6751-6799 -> -2.7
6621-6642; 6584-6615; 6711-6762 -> 1.9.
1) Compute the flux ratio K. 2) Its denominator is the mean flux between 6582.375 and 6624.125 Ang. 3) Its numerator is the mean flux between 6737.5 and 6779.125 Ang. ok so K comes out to 0.9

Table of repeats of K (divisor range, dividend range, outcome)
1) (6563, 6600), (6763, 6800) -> 0.68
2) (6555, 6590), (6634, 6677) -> 0.57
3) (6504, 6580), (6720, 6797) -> 0.82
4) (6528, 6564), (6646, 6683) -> 0.70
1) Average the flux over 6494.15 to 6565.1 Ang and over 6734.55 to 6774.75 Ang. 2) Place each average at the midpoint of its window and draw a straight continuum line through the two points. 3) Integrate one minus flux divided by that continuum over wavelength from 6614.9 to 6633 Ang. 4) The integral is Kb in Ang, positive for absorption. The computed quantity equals 2.20 Ang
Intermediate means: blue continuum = 46.6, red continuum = 36.9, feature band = 37.4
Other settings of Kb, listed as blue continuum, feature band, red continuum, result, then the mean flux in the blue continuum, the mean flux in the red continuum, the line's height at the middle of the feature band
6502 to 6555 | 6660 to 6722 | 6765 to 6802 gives -3.9 Ang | 38.4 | 36.5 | 37.2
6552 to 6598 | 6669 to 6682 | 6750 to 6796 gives 2.9 Ang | 58.4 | 36.9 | 47.5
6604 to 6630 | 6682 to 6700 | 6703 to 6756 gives 1.2 Ang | 36.9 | 41.9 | 40.2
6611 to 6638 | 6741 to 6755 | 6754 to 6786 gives 0.1 Ang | 37.2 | 37.1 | 37.1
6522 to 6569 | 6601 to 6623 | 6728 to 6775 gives 5.3 Ang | 53.3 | 38.8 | 48.6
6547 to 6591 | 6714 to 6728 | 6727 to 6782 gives -1.7 Ang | 60.6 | 38.8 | 42.7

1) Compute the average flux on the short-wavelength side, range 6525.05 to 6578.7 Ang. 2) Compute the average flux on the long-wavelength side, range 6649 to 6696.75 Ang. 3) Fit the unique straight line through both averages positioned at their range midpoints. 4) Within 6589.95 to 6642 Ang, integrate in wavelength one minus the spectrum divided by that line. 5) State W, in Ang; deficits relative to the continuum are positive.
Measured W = 7.70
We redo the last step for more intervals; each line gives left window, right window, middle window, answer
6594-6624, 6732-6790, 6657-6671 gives 0.3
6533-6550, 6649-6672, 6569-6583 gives -1.7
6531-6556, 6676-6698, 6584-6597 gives -2.5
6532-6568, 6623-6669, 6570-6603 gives 3.0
